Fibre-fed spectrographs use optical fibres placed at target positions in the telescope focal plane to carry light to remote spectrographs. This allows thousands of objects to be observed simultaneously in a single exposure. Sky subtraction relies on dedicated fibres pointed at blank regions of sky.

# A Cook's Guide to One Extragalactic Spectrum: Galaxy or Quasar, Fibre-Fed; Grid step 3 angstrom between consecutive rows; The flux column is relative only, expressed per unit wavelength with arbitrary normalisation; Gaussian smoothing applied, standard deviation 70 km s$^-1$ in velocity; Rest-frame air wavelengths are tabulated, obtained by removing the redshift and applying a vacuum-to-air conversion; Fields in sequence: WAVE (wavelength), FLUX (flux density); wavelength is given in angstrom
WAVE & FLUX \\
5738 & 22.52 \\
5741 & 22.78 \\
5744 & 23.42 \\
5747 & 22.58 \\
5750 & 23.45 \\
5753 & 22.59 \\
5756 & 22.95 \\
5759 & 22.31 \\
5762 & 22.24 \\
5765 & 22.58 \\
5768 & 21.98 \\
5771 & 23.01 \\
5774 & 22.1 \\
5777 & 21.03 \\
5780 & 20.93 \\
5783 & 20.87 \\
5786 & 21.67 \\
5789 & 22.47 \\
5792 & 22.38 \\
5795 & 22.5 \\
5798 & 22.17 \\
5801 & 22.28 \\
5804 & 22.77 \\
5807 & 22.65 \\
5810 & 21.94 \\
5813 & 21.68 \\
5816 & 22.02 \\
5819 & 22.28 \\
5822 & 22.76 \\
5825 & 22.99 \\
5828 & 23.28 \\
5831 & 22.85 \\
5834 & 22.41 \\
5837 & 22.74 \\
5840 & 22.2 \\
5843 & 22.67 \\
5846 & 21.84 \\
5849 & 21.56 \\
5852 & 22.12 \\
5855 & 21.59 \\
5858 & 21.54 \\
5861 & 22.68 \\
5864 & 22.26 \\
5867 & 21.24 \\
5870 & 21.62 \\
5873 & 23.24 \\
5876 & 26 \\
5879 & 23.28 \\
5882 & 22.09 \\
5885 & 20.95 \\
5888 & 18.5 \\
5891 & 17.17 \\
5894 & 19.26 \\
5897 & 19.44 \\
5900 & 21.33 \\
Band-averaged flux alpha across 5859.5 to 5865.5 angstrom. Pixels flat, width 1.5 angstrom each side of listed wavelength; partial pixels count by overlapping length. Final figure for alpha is 22.5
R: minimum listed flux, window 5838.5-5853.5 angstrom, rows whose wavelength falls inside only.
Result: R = 21.56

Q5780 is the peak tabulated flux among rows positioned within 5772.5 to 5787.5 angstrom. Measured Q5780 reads 22.1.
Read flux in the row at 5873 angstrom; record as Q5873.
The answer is 23.24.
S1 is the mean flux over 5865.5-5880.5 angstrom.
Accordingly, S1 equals 23.1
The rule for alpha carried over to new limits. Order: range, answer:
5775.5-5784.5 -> 20.9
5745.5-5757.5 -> 22.9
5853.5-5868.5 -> 21.9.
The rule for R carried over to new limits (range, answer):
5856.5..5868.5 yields 21.24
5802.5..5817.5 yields 21.68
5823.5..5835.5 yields 22.41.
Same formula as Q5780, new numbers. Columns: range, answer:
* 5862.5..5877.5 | 26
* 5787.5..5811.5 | 22.77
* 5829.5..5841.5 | 22.85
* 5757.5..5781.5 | 23.01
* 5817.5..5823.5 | 22.76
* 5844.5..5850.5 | 21.84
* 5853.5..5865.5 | 22.68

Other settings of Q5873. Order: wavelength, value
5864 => 22.26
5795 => 22.5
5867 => 21.24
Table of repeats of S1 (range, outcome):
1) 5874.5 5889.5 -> 22.2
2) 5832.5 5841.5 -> 22.4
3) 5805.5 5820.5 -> 22.1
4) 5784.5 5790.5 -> 22.1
